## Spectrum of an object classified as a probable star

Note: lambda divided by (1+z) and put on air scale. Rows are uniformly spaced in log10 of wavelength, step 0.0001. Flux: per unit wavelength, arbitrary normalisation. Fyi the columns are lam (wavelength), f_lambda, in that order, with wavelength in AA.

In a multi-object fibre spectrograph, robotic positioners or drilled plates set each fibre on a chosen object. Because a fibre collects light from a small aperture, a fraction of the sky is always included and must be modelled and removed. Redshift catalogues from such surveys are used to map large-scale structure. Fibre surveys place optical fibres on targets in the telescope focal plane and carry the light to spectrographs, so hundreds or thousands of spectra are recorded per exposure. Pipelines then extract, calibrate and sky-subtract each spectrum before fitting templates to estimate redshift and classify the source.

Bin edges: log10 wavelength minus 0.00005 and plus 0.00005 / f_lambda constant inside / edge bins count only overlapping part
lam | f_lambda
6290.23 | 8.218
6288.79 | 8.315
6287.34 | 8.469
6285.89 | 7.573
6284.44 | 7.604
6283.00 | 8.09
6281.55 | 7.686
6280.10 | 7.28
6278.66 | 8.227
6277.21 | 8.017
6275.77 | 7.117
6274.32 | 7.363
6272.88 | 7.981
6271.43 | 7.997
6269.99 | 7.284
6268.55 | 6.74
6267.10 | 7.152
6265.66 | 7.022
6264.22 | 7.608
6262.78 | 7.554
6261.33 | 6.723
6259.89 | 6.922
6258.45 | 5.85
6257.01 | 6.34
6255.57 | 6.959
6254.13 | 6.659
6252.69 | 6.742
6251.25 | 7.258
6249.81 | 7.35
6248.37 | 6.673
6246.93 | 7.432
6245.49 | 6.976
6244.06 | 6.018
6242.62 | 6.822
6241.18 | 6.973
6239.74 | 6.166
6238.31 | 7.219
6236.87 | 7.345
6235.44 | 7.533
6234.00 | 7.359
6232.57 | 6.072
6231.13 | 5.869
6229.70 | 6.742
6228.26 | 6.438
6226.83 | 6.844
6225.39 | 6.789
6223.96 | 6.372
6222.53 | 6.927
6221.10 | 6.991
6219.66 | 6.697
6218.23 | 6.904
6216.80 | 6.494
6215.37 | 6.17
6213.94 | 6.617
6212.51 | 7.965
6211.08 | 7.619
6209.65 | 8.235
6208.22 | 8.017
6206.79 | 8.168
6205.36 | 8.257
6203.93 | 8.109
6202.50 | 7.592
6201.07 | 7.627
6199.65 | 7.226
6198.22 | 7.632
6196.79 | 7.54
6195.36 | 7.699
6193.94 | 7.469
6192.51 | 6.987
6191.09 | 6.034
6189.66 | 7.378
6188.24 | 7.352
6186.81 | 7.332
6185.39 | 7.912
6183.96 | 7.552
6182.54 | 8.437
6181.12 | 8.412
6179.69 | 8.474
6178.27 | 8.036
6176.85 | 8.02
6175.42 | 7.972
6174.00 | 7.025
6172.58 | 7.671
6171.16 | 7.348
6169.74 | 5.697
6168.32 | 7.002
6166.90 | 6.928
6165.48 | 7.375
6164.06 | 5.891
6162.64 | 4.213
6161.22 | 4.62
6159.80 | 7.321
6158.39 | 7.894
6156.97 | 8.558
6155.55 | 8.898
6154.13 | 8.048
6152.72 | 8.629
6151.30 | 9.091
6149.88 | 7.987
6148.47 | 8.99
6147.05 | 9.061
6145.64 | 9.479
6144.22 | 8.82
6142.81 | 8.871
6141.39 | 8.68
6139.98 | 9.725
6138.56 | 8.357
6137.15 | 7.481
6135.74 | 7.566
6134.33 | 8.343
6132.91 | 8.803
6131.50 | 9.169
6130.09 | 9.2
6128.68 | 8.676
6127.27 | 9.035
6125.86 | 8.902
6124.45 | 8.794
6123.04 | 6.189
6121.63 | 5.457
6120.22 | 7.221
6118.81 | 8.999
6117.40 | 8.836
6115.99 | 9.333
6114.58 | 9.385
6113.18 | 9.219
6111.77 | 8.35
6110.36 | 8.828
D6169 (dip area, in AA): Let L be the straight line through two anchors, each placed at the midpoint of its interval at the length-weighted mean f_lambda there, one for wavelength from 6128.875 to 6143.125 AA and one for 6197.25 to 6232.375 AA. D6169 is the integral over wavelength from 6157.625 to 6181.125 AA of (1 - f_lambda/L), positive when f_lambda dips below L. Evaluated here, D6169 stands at 2.9 AA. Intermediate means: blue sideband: 8.61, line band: 7.02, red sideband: 7.16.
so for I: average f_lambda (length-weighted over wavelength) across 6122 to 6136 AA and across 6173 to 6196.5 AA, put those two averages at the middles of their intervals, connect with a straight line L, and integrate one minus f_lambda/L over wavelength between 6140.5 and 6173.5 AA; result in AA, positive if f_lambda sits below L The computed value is 1.4 AA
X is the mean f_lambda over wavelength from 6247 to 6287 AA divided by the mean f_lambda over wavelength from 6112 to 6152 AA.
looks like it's 0.8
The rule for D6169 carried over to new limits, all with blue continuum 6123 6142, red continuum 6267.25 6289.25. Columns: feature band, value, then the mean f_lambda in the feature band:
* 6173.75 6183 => 0.2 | 8.09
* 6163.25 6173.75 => 1.9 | 6.83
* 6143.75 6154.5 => -0.4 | 8.79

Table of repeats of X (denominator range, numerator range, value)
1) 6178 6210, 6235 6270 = 0.90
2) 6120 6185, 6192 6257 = 0.90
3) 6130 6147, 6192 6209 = 0.88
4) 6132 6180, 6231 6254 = 0.88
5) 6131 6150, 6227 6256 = 0.79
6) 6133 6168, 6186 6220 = 0.93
